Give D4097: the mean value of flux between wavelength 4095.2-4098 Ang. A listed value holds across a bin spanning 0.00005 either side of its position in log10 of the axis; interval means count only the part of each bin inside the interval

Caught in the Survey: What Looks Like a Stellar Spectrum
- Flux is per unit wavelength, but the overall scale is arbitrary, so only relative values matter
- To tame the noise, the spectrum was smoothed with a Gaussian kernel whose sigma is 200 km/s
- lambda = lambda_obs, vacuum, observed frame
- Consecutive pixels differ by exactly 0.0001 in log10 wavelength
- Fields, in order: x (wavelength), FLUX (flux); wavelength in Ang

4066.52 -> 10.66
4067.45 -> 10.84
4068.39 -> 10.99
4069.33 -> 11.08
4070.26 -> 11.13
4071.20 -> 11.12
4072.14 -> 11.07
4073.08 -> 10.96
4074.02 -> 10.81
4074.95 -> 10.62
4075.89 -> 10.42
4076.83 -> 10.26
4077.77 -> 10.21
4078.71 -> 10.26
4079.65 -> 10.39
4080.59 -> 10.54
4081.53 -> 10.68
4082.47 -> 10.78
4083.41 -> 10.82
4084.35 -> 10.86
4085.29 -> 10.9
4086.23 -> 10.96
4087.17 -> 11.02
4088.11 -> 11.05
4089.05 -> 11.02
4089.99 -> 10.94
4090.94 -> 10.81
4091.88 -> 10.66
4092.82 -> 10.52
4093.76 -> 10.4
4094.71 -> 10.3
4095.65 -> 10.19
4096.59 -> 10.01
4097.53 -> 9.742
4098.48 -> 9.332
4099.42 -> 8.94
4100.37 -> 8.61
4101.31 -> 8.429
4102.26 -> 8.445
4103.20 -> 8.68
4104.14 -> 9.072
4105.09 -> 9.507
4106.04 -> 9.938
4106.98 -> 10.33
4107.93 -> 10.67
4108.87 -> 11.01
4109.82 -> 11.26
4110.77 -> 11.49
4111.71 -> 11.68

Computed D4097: 10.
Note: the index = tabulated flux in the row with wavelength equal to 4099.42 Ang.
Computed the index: 8.94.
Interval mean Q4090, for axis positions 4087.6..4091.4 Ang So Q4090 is 10.9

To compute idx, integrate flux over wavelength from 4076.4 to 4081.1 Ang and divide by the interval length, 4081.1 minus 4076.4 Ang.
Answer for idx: 10.3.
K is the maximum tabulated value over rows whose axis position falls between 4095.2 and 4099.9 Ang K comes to 10.19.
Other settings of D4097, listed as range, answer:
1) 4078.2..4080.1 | 10.3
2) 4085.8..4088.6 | 11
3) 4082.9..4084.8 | 10.8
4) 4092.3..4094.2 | 10.5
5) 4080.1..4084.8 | 10.7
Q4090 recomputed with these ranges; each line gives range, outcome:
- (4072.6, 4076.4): 10.7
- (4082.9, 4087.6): 10.9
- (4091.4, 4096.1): 10.4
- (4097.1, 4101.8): 8.98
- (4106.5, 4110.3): 10.8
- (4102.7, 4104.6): 8.91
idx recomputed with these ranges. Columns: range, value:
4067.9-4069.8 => 11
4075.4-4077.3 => 10.3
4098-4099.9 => 9.09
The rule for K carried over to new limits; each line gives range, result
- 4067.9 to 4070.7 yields 11.13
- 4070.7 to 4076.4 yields 11.12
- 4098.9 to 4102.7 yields 8.94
